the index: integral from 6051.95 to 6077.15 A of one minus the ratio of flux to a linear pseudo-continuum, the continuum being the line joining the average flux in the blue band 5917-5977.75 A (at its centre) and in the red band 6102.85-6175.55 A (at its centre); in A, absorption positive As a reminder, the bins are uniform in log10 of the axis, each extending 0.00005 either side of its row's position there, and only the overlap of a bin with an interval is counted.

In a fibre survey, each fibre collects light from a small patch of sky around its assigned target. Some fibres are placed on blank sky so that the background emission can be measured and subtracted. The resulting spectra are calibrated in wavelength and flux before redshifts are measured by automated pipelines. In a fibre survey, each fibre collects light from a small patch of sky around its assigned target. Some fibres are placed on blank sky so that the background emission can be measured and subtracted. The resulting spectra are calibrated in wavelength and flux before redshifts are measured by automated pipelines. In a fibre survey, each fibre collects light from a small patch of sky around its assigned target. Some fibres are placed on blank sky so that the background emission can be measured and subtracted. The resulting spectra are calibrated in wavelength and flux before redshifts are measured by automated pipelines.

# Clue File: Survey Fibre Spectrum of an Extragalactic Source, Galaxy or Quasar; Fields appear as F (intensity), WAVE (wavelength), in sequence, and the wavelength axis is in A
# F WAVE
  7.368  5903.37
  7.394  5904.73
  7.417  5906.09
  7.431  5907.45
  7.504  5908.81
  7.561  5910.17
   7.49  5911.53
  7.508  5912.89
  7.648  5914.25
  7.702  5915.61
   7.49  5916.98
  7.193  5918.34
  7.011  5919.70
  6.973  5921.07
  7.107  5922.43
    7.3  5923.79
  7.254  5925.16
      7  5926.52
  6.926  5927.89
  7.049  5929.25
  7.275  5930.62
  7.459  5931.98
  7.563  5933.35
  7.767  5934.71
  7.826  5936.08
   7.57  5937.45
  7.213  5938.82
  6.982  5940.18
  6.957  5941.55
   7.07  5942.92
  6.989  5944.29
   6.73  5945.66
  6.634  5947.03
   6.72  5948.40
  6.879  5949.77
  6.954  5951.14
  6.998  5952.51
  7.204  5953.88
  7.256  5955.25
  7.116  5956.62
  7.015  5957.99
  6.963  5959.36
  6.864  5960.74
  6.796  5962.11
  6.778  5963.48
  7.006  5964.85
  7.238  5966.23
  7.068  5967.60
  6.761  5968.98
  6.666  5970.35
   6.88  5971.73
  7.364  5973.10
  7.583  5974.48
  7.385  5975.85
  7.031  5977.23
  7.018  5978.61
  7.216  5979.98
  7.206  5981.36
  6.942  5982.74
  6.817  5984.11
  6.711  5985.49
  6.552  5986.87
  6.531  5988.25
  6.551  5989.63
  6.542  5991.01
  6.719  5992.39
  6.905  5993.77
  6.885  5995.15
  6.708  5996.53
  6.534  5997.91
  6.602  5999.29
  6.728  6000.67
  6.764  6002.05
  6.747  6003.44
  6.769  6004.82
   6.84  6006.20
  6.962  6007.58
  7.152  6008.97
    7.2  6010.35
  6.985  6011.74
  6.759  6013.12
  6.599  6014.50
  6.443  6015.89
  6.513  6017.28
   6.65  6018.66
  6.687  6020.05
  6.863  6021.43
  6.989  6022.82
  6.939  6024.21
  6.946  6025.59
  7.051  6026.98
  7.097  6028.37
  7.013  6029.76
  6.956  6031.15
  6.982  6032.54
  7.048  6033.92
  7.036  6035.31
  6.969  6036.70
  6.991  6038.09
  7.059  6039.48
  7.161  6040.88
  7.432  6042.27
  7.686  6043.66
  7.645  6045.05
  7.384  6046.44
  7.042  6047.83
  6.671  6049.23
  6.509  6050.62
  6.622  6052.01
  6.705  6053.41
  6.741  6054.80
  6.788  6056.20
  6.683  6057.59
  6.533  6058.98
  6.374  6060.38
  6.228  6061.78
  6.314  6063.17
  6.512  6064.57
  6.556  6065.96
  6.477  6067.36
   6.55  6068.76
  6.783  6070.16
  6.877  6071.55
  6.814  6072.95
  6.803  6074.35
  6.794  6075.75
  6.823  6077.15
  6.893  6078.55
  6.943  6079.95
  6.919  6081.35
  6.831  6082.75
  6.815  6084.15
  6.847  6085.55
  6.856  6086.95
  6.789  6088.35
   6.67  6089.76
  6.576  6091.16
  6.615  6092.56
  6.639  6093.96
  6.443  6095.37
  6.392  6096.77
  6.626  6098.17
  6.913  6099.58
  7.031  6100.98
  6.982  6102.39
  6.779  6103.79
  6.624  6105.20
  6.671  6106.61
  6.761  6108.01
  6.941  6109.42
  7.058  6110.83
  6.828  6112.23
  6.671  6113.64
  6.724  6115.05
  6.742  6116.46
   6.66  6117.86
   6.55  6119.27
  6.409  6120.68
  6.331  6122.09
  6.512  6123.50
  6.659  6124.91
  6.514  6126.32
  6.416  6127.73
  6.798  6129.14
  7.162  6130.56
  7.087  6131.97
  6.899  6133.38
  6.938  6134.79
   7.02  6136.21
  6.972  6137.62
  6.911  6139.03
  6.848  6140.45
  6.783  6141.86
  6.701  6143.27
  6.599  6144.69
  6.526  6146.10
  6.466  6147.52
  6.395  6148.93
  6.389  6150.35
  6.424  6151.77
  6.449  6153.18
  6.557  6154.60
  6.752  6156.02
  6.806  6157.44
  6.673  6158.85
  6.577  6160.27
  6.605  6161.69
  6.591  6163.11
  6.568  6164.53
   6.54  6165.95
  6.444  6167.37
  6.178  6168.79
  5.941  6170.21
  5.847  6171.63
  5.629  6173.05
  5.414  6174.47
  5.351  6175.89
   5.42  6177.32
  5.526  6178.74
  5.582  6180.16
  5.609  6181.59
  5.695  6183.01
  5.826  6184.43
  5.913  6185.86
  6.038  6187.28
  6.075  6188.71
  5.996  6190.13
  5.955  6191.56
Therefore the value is 0.6 A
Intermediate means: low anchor 7.1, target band 6.62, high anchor 6.59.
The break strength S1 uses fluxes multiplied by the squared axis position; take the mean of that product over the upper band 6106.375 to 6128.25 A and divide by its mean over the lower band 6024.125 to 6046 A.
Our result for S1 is 0.96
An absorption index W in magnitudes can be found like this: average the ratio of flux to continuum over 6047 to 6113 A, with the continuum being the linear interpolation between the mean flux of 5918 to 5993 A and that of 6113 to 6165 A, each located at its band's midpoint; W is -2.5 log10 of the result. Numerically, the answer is 0.01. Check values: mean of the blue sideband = 7.04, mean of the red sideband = 6.67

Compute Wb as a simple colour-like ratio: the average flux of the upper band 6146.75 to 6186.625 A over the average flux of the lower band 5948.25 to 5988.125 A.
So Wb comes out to 0.88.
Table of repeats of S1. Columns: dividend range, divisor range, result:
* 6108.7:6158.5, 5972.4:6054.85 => 1.01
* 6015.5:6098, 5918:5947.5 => 0.99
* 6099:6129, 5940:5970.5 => 1.02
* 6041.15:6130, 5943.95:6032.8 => 1.01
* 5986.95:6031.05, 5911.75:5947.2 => 0.96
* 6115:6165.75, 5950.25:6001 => 1.02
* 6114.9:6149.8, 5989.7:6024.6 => 1.03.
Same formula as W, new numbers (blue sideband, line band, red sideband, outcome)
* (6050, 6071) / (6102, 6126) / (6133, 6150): 0.00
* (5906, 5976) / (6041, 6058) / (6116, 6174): -0.02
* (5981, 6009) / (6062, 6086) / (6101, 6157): 0.00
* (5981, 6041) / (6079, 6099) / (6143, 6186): -0.03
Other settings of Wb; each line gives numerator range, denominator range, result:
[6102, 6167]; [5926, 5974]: 0.95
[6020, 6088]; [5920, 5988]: 0.97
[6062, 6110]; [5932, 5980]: 0.95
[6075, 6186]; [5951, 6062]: 0.95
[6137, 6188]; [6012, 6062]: 0.91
